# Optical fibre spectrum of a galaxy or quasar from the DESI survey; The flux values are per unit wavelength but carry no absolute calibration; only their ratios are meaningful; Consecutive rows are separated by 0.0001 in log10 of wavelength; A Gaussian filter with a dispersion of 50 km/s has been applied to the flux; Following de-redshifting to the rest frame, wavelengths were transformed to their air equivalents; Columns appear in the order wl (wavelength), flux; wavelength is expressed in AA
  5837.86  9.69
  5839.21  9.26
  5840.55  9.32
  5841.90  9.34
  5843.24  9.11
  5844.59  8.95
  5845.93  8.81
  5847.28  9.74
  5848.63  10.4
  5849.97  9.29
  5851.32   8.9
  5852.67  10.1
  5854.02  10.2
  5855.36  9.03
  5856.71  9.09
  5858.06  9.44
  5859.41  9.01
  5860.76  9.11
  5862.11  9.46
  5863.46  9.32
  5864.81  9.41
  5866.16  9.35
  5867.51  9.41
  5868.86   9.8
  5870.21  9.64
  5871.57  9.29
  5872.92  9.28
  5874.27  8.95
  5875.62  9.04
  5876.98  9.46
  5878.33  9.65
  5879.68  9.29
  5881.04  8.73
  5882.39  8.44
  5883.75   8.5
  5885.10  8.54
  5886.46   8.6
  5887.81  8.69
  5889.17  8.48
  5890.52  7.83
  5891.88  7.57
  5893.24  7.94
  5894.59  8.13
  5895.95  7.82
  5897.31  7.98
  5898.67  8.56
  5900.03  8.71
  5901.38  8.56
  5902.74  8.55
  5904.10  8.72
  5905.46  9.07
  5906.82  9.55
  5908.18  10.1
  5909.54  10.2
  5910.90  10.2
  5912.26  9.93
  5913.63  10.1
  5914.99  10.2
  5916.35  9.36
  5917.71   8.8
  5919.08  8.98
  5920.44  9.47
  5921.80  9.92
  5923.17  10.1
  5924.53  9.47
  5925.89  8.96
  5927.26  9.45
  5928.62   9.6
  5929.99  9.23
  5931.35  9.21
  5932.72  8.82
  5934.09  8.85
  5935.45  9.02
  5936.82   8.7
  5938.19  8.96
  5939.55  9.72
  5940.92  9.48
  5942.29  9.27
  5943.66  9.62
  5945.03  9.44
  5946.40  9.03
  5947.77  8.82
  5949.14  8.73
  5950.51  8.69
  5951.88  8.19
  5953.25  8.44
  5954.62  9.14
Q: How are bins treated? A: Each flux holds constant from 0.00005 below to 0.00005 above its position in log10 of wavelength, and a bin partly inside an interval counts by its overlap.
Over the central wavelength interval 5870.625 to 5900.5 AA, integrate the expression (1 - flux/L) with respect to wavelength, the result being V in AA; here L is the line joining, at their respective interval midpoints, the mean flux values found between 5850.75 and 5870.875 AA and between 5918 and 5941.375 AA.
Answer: 2.4 AA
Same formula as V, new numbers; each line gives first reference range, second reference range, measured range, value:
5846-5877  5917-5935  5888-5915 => 1.3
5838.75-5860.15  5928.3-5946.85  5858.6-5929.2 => 1.4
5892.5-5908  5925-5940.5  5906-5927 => -2.0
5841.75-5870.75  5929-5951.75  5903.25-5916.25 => -0.8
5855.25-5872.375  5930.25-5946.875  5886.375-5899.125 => 1.6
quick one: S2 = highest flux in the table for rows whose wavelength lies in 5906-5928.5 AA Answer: 10.2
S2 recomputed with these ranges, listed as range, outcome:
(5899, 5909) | 10.1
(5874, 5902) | 9.65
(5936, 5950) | 9.72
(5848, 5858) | 10.4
